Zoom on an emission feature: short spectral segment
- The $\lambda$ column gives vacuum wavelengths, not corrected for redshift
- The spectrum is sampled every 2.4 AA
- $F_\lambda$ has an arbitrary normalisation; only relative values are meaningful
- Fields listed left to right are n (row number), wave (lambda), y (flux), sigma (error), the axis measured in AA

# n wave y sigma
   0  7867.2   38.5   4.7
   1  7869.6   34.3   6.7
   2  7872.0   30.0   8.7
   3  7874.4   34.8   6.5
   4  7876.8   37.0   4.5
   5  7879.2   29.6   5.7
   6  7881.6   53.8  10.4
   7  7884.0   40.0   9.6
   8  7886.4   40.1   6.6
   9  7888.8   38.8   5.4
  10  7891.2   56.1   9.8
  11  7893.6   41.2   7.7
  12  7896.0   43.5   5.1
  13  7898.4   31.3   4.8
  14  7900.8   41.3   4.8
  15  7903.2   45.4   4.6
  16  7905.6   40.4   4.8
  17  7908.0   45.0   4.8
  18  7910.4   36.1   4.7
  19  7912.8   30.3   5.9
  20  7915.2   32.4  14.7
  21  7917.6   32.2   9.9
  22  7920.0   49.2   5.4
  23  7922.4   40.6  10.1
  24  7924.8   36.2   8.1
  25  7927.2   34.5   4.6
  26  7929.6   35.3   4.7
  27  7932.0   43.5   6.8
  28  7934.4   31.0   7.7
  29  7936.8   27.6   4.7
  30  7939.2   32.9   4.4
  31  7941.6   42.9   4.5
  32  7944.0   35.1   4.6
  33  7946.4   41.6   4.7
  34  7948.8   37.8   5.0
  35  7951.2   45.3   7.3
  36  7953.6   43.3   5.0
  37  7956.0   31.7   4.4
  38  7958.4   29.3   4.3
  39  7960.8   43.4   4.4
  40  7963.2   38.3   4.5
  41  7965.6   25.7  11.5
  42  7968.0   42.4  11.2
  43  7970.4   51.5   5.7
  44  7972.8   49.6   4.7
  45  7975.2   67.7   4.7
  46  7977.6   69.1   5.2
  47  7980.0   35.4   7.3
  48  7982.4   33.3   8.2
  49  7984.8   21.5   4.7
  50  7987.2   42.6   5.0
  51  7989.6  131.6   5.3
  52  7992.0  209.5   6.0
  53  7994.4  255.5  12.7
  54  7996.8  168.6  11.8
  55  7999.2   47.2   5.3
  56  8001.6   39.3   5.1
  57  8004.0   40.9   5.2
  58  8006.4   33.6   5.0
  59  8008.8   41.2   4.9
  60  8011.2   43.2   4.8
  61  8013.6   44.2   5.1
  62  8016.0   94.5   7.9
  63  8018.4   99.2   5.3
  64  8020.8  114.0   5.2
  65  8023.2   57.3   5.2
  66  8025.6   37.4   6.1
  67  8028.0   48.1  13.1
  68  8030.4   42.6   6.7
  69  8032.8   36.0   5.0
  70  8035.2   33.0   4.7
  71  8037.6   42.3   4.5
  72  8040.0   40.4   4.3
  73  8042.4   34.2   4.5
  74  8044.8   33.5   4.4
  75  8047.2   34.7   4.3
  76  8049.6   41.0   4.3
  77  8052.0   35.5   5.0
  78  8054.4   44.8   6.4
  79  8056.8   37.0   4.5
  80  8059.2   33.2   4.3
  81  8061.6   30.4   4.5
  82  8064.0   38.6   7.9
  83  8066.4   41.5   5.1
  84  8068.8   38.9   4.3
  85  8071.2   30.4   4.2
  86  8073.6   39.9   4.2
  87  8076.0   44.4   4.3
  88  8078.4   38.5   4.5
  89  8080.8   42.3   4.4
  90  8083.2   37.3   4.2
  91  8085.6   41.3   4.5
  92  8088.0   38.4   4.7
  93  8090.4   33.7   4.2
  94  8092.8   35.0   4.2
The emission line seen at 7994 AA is Halpha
